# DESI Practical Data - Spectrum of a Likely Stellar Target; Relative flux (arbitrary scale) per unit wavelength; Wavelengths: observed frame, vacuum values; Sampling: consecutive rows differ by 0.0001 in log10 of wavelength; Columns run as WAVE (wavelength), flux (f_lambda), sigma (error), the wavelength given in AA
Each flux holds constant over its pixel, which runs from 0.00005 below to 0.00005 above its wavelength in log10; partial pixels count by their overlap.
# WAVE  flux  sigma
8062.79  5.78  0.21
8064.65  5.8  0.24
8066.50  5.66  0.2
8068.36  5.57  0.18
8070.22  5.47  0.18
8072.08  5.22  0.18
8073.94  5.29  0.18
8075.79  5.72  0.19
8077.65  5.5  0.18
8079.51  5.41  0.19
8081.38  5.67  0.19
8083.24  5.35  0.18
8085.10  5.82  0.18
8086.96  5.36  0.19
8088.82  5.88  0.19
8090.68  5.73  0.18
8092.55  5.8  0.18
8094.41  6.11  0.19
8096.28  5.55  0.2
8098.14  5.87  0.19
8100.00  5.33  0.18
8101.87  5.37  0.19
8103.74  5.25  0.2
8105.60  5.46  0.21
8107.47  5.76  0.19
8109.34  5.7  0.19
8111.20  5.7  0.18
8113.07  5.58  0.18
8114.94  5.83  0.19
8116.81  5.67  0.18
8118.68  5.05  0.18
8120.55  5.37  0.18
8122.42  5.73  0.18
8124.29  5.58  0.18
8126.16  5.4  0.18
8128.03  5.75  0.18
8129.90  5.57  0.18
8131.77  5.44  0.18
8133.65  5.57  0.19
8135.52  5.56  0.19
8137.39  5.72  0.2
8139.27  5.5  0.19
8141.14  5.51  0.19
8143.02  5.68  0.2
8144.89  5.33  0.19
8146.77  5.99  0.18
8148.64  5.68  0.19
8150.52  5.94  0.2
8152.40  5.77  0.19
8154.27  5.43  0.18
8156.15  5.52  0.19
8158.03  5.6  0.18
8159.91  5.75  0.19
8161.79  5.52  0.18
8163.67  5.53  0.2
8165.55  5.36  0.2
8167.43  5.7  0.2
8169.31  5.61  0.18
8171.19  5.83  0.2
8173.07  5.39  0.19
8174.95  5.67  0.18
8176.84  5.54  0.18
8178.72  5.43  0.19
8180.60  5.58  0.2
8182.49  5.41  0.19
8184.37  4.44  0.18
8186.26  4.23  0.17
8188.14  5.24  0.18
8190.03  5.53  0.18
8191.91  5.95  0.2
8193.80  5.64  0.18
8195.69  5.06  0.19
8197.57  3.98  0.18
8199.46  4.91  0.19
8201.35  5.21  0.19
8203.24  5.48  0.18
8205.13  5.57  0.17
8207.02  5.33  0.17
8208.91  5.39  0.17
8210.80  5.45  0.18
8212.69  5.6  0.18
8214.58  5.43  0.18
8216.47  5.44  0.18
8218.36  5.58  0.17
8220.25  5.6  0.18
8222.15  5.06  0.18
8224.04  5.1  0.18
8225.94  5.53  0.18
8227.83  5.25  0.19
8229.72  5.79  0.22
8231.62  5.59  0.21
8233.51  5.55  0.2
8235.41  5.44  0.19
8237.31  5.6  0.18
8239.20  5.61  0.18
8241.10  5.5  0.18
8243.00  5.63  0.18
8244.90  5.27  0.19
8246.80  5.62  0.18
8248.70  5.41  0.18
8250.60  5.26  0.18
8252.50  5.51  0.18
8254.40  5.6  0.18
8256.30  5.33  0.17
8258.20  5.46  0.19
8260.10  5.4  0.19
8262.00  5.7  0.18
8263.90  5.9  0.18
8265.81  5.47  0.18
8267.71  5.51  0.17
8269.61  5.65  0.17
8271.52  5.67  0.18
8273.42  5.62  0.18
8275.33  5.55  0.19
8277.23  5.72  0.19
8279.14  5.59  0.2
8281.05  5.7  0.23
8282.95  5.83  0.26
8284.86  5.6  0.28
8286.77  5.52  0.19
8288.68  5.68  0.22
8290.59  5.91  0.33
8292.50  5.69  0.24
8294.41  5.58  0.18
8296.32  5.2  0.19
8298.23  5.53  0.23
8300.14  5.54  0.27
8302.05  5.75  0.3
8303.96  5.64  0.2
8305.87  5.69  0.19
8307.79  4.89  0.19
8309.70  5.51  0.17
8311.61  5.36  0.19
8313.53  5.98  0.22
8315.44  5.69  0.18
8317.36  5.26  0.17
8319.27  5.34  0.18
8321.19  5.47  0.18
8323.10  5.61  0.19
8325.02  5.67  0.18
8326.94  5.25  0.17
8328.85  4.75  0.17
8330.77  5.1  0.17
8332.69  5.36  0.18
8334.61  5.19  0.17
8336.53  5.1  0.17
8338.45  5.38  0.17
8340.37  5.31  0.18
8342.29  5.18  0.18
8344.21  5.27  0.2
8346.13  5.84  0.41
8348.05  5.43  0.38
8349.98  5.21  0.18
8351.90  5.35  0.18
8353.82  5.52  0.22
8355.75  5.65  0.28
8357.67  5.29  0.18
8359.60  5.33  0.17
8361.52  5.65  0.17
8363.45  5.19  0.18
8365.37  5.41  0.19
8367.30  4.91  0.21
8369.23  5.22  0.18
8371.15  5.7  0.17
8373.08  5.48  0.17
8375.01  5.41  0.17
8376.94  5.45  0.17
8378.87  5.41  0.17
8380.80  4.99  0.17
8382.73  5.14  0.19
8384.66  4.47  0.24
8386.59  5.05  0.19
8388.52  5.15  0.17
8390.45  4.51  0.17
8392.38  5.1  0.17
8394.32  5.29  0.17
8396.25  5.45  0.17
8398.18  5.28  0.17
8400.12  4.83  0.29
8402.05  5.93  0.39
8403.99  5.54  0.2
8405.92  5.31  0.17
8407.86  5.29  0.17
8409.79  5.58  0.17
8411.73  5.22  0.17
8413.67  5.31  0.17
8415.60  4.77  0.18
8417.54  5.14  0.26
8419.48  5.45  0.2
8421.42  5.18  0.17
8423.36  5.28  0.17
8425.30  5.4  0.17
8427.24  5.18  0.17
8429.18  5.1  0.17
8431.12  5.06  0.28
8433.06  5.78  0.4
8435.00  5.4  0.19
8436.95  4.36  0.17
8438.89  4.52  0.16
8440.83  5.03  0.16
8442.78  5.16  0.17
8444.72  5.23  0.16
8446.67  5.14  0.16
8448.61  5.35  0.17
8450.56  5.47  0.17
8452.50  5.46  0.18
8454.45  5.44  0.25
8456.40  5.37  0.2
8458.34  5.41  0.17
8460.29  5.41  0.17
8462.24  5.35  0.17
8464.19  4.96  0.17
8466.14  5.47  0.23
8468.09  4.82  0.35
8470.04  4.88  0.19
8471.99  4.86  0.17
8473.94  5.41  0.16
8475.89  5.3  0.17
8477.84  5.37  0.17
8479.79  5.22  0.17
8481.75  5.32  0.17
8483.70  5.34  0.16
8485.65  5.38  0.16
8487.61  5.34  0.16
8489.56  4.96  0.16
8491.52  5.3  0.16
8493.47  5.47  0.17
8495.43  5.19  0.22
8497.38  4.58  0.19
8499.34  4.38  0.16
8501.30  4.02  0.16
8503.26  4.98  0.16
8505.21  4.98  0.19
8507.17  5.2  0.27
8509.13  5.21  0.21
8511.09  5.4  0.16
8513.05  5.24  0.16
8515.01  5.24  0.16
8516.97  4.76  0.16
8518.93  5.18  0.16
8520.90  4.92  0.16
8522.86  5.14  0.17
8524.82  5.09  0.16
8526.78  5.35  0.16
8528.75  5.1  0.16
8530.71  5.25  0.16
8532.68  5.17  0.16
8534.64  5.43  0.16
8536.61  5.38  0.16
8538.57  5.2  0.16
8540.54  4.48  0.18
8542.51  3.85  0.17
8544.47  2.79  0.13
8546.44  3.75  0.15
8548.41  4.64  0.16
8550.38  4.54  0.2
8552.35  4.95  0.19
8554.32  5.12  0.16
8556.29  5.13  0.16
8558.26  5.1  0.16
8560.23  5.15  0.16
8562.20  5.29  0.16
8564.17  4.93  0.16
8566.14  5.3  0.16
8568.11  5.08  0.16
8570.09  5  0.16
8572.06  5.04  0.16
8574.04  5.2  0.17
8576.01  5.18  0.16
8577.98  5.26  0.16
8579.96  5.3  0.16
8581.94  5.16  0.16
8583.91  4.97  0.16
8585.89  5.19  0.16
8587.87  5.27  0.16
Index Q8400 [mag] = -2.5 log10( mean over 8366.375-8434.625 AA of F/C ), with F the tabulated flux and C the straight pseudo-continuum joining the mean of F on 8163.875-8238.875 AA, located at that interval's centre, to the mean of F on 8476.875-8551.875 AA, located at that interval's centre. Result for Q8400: -0.03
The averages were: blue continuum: 5.38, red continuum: 4.95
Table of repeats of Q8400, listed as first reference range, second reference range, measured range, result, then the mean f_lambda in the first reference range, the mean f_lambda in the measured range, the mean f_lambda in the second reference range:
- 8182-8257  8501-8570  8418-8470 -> -0.03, 5.35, 5.21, 4.93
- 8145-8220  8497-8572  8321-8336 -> -0.02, 5.43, 5.29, 4.91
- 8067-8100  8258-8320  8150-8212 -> 0.04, 5.6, 5.39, 5.58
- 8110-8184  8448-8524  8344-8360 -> -0.02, 5.58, 5.44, 5.15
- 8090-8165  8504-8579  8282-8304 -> -0.05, 5.6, 5.62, 4.97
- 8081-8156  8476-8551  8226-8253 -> -0.02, 5.61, 5.5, 4.96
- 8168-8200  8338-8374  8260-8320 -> -0.05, 5.27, 5.59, 5.39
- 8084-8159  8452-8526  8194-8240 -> 0.03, 5.61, 5.36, 5.14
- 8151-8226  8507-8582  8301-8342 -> -0.03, 5.39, 5.39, 4.98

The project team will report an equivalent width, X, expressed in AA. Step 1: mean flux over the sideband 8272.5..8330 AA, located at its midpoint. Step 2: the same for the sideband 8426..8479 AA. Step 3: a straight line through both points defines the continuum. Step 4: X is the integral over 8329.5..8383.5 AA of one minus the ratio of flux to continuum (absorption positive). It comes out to 0.8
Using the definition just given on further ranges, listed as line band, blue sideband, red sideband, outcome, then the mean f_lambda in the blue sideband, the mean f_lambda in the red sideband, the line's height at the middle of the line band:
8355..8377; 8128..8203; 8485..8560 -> -0.99 AA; 5.45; 4.93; 5.15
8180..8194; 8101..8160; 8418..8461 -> 0.75 AA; 5.58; 5.23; 5.52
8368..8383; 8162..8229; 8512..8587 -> -0.57 AA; 5.35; 4.97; 5.16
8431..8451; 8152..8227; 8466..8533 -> 0.10 AA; 5.38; 5.1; 5.16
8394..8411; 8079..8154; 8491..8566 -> -0.86 AA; 5.61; 4.92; 5.13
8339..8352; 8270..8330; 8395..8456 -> 0.15 AA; 5.54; 5.25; 5.43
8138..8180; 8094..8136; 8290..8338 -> -0.50 AA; 5.57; 5.44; 5.54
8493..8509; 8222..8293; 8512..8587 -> 0.69 AA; 5.55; 4.97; 5.07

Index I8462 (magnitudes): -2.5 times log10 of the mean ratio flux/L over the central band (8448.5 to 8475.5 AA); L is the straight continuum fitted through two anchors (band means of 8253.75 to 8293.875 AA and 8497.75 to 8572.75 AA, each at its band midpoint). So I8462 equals -0.031 mag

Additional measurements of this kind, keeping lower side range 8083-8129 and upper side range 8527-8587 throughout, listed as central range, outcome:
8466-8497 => -0.03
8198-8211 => 0.04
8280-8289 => -0.06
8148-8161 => -0.03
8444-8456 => -0.05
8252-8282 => -0.04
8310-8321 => -0.05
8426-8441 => 0.01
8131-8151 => -0.01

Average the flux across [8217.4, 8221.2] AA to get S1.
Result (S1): 5.59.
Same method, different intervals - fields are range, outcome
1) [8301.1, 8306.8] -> 5.7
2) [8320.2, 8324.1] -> 5.54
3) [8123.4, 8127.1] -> 5.49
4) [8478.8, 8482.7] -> 5.26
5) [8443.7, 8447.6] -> 5.18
